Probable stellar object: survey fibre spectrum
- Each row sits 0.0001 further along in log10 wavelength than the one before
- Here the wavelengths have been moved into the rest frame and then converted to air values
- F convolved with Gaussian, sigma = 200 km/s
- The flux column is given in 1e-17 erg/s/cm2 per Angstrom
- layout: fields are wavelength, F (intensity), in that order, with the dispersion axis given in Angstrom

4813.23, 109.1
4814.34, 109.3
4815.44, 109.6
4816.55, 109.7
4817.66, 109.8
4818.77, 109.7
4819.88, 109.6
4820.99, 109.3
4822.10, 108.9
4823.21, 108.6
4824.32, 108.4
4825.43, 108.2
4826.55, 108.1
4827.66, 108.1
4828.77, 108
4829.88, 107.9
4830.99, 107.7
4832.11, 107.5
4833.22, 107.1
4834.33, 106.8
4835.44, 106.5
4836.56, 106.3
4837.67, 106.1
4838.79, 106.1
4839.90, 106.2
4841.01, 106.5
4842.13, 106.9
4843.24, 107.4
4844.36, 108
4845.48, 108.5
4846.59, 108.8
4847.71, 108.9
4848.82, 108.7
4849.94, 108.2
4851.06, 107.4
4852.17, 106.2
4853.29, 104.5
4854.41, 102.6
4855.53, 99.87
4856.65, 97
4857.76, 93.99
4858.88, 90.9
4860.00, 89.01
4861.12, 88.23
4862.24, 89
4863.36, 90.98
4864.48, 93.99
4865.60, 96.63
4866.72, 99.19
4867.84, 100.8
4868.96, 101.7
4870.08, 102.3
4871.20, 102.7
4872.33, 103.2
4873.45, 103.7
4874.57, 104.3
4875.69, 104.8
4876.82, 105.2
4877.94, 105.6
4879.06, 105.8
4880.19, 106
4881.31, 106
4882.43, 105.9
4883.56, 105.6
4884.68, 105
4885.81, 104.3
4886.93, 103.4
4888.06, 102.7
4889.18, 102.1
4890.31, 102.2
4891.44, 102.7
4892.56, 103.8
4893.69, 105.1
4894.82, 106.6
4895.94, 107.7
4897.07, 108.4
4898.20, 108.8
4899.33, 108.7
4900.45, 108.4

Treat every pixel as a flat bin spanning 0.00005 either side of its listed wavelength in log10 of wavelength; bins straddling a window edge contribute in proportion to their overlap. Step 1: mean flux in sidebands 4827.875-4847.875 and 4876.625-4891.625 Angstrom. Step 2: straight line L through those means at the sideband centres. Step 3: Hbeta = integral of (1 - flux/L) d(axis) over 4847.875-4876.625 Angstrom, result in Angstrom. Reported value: 1.63 Angstrom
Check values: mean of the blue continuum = 107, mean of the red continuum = 104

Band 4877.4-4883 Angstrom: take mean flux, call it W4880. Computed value 106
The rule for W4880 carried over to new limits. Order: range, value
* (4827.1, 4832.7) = 108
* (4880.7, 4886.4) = 105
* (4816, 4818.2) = 110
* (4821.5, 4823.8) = 109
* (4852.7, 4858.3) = 99.6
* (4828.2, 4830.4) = 108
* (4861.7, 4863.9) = 90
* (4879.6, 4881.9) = 106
